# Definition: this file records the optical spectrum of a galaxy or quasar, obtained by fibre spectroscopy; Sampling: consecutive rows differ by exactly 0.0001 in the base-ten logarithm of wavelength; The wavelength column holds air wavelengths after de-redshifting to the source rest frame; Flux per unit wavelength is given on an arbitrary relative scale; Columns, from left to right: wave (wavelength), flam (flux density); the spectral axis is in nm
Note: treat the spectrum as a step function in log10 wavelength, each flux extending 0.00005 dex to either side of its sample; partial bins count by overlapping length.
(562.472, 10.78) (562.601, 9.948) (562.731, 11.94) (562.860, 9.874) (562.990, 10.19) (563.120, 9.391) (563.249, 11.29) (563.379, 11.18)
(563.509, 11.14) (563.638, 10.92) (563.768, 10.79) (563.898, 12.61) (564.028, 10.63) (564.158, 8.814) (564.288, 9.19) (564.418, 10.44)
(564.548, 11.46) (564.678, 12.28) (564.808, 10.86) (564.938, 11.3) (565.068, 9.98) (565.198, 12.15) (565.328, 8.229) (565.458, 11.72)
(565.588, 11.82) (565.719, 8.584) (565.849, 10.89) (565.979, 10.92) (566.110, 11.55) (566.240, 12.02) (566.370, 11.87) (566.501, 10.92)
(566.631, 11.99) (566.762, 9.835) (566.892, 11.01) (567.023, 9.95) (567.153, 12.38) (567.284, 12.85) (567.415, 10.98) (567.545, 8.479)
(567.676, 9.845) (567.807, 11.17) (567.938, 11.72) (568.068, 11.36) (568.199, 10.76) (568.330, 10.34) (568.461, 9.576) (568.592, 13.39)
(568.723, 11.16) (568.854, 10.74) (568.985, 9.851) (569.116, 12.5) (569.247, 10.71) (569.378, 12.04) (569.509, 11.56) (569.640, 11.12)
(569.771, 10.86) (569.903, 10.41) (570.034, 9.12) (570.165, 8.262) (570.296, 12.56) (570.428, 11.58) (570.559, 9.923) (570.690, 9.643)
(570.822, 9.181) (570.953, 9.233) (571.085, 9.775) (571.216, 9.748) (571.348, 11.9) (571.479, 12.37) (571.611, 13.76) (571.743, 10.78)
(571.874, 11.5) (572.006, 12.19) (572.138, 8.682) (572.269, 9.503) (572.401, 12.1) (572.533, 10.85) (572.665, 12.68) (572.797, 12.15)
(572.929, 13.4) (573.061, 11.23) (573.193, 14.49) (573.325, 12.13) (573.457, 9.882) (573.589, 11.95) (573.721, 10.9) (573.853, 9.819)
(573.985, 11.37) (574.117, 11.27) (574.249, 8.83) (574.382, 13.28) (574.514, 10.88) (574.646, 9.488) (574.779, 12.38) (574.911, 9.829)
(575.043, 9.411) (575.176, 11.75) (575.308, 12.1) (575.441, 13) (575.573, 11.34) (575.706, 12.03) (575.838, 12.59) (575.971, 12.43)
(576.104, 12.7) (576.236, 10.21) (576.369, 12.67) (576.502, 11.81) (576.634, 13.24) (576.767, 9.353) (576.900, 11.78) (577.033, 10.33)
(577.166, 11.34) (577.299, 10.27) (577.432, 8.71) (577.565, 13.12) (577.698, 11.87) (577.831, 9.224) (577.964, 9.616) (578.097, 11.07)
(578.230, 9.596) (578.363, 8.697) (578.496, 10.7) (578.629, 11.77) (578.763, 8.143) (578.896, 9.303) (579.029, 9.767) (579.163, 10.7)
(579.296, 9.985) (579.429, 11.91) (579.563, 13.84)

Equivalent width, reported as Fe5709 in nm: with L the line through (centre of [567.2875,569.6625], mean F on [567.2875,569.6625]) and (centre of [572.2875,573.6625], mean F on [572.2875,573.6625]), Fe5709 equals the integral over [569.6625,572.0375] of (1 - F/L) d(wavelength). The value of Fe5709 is 0.17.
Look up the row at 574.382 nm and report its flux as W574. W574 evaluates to 13.28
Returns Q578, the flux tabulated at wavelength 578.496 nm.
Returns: 10.7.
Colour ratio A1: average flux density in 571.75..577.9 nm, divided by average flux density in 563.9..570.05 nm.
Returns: 1.04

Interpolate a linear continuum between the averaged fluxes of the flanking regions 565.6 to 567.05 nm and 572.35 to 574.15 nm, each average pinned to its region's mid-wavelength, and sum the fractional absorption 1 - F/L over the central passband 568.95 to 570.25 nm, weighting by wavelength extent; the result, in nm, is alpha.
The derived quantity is 0.07 nm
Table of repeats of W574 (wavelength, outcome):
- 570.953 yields 9.233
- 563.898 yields 12.61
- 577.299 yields 10.27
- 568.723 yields 11.16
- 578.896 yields 9.303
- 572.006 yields 12.19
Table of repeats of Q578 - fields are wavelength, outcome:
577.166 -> 11.34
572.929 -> 13.4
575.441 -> 13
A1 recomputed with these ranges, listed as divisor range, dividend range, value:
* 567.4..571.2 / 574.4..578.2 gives 1.06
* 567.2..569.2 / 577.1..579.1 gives 0.93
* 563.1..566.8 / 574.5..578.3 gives 1.03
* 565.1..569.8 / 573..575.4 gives 1.02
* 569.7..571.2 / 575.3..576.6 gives 1.21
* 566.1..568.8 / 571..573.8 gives 1.04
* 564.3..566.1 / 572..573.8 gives 1.07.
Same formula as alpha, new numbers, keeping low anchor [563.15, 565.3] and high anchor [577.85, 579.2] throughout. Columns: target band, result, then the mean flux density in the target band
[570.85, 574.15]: -0.33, 11.3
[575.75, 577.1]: -0.23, 11.7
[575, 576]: -0.17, 11.9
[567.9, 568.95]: -0.05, 11.1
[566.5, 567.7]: -0.02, 10.9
